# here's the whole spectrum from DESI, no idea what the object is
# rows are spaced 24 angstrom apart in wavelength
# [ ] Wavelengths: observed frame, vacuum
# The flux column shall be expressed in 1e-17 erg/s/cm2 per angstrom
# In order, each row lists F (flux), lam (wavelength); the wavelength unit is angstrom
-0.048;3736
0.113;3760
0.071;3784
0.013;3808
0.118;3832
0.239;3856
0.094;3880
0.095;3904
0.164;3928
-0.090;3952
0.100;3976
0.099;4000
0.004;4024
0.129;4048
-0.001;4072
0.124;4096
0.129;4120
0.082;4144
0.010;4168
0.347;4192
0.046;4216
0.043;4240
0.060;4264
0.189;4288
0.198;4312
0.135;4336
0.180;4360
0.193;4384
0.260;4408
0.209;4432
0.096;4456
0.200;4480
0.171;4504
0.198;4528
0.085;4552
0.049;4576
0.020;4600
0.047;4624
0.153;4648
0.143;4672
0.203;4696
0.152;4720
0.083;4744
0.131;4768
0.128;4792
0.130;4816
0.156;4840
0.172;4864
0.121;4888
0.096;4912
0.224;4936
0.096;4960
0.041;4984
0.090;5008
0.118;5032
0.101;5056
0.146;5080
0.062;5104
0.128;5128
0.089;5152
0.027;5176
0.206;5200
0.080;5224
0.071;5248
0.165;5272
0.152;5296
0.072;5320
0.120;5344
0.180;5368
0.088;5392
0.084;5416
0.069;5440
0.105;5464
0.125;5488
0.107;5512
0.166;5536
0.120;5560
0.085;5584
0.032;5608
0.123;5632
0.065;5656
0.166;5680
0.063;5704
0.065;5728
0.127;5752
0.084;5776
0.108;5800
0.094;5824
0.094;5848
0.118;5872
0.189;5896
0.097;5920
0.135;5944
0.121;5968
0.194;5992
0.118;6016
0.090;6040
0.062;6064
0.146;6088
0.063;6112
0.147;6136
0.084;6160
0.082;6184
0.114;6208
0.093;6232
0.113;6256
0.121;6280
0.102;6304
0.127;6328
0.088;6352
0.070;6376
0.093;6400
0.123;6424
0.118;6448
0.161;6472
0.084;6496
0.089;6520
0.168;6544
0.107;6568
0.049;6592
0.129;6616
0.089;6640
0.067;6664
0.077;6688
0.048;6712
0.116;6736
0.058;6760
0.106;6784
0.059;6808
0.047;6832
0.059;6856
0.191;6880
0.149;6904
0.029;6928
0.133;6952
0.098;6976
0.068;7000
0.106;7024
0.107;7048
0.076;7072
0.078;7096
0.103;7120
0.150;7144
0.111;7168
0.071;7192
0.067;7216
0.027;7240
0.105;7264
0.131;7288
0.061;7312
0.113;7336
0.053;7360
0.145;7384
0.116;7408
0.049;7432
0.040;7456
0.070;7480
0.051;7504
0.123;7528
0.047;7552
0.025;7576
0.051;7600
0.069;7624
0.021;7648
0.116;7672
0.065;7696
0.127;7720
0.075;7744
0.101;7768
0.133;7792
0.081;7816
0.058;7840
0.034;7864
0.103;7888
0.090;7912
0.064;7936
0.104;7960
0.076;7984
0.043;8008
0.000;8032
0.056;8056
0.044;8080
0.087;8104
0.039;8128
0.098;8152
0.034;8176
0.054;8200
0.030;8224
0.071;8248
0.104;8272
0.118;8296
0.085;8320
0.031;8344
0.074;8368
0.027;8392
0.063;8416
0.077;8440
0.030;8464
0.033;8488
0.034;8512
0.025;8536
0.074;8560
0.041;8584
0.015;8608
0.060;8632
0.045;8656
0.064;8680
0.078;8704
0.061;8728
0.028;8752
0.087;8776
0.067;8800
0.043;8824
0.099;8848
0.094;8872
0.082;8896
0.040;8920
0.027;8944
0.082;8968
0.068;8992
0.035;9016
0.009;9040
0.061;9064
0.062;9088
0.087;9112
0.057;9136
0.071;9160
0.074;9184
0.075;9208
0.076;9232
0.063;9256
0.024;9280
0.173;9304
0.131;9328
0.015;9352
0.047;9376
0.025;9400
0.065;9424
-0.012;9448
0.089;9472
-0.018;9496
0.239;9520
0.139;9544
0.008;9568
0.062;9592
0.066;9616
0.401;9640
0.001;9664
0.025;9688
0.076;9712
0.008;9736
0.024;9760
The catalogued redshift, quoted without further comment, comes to 1.586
